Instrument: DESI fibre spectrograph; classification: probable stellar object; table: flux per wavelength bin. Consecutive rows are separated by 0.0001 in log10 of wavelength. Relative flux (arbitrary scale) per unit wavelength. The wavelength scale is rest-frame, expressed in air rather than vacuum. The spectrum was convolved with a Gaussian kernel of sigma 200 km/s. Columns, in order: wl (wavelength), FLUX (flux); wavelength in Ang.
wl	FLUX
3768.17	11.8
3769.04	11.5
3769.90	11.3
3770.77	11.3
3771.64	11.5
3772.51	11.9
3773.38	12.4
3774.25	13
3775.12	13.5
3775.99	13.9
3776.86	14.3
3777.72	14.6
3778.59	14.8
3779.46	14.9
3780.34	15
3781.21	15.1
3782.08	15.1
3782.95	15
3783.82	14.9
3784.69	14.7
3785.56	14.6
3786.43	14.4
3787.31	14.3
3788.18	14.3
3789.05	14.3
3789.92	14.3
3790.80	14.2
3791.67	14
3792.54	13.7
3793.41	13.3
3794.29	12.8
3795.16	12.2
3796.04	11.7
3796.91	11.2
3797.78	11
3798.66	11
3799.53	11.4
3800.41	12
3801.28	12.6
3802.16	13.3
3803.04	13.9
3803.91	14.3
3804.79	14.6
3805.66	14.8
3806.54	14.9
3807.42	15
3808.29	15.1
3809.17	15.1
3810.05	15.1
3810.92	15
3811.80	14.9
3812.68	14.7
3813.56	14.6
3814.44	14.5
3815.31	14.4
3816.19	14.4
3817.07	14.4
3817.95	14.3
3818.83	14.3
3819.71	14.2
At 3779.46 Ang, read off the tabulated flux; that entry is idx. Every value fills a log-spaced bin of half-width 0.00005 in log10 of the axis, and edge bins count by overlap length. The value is 14.9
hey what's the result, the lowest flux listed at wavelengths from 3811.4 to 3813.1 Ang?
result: 14.7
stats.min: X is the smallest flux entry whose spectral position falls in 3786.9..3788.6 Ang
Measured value 14.3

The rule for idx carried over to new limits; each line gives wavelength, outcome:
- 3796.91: 11.2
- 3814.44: 14.5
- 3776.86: 14.3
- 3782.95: 15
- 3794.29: 12.8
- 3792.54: 13.7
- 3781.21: 15.1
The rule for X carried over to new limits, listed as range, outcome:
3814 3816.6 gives 14.4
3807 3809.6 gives 15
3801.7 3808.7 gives 13.3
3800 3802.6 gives 12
